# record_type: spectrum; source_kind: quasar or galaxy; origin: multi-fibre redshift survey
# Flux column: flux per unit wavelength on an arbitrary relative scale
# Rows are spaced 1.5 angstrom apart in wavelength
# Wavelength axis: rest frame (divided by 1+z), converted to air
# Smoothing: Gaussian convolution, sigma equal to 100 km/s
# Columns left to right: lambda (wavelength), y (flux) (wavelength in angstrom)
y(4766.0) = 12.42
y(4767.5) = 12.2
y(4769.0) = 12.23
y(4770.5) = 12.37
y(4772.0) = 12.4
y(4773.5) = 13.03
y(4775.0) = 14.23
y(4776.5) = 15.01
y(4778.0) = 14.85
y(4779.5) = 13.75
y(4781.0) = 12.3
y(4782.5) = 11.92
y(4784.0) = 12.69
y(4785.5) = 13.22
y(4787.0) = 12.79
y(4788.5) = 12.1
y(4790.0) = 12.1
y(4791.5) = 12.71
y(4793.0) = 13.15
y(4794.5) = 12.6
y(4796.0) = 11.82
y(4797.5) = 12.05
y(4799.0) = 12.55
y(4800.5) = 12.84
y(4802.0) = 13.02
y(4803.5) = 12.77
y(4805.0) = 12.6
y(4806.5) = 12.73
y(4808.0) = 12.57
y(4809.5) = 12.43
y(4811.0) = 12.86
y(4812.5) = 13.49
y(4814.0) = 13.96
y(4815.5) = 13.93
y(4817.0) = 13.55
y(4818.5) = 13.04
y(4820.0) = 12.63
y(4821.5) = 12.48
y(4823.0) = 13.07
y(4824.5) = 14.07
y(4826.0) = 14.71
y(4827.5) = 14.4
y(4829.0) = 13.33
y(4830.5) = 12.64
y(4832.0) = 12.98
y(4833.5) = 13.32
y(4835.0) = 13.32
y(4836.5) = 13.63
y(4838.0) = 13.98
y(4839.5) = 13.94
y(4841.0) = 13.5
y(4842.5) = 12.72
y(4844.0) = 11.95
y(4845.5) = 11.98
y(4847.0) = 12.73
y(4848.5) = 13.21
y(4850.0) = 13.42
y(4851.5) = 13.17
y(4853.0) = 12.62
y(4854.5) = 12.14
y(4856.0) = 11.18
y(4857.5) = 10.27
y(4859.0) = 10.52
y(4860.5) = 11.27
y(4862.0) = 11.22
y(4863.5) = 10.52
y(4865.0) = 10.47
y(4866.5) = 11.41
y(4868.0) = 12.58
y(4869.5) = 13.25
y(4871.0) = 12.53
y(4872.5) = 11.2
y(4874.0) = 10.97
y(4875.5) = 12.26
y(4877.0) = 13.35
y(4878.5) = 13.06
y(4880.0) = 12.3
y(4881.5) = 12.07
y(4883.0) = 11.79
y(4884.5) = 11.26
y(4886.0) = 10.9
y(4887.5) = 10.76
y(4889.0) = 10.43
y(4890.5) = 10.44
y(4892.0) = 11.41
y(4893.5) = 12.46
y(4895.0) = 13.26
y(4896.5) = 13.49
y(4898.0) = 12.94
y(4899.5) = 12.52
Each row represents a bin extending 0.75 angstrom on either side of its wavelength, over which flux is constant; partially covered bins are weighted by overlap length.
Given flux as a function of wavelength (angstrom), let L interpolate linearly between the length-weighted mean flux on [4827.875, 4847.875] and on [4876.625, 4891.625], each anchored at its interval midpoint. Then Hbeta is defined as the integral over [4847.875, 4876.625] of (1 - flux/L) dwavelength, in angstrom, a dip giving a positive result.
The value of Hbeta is 1.1 angstrom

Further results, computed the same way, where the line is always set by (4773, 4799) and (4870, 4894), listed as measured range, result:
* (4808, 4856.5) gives -3.1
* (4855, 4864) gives 0.8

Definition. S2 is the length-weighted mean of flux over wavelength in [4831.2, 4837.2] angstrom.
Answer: 13.3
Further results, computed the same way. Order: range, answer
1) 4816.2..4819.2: 13.3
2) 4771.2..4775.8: 13.2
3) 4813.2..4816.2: 13.9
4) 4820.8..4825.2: 13.2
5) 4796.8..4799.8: 12.3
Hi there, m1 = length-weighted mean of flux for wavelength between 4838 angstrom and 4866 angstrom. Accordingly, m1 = 12.1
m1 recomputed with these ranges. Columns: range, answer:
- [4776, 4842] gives 13.1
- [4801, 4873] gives 12.7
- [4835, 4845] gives 13.3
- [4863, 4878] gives 11.9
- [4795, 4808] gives 12.5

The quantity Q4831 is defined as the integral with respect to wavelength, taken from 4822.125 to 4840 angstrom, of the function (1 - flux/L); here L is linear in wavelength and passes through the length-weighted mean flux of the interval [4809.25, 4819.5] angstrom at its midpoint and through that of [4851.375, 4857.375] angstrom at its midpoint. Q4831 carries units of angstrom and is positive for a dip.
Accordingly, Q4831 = -1.2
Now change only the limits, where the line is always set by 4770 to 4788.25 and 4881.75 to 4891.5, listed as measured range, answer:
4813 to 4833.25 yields -1.9 angstrom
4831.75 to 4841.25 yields -1.2 angstrom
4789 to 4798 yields 0.3 angstrom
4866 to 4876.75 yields -0.8 angstrom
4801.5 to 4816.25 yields -0.5 angstrom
